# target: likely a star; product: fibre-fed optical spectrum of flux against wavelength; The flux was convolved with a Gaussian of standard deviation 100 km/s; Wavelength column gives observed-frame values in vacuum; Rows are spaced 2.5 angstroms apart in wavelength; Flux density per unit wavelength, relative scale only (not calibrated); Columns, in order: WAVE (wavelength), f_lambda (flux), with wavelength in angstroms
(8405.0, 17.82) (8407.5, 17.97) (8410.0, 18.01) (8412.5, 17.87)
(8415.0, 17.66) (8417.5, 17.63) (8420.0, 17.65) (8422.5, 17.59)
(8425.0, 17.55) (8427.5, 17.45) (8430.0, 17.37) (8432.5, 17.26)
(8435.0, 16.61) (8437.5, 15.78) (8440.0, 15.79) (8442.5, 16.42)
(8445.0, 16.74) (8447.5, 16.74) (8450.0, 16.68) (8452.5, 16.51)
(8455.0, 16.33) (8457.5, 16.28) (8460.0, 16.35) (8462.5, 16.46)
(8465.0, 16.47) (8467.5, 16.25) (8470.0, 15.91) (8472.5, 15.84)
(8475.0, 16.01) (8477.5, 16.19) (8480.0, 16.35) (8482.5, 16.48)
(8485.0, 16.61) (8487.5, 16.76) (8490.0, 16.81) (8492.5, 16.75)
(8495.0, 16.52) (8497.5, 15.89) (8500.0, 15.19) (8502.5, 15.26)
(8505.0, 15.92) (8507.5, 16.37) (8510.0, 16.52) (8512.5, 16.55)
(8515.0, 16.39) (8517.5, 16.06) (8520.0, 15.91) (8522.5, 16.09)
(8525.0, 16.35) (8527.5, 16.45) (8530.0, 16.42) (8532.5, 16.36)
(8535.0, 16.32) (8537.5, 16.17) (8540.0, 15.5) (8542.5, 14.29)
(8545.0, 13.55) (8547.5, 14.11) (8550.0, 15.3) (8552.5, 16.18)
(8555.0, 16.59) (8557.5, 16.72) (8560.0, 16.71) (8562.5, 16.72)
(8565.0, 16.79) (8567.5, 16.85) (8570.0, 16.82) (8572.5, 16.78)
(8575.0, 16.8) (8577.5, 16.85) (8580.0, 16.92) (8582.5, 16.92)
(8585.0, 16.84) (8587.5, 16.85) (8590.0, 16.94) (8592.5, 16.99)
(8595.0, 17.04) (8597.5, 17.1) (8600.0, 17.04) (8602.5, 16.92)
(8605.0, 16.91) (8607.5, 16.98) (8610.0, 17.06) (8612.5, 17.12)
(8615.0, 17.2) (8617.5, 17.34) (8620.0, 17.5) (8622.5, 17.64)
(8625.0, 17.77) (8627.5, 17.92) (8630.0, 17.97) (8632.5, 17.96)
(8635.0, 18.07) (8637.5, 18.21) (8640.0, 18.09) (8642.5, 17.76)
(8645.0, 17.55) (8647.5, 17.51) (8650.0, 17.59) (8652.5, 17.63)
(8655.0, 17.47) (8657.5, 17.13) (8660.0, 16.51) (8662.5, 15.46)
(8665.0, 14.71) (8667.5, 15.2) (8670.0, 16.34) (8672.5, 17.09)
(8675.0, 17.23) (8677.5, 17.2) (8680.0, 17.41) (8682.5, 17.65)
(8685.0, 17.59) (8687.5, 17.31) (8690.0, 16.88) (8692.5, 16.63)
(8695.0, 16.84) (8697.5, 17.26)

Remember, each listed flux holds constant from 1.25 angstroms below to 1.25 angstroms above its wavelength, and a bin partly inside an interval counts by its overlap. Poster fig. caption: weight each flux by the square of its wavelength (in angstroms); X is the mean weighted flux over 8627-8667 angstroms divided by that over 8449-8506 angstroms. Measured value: 1.11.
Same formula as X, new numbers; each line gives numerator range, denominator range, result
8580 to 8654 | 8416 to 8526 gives 1.09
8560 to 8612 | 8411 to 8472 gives 1.04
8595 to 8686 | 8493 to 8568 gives 1.10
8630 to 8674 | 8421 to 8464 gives 1.08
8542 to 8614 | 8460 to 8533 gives 1.04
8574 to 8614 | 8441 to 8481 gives 1.07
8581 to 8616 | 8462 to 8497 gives 1.07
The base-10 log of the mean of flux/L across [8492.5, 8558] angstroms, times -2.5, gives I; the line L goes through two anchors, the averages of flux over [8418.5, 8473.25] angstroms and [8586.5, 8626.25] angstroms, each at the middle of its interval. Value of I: 0.07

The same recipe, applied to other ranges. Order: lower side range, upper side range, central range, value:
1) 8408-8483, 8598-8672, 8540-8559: 0.115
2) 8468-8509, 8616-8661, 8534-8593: 0.043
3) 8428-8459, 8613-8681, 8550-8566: 0.028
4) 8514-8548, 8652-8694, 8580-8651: -0.065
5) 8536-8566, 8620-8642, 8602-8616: 0.018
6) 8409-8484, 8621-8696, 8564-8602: 0.009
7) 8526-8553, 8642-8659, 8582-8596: -0.035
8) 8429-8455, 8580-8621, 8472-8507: 0.034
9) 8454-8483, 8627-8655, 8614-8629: 0.004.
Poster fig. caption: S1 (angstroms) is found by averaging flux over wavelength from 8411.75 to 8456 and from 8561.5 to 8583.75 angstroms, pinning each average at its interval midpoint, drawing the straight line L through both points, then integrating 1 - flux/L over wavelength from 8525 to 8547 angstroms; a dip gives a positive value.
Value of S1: 1.6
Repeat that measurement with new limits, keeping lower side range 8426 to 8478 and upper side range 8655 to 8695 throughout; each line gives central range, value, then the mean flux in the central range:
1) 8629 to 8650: -1.50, 17.9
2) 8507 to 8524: 0.27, 16.3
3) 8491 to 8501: 0.23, 16.1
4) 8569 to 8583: -0.20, 16.8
